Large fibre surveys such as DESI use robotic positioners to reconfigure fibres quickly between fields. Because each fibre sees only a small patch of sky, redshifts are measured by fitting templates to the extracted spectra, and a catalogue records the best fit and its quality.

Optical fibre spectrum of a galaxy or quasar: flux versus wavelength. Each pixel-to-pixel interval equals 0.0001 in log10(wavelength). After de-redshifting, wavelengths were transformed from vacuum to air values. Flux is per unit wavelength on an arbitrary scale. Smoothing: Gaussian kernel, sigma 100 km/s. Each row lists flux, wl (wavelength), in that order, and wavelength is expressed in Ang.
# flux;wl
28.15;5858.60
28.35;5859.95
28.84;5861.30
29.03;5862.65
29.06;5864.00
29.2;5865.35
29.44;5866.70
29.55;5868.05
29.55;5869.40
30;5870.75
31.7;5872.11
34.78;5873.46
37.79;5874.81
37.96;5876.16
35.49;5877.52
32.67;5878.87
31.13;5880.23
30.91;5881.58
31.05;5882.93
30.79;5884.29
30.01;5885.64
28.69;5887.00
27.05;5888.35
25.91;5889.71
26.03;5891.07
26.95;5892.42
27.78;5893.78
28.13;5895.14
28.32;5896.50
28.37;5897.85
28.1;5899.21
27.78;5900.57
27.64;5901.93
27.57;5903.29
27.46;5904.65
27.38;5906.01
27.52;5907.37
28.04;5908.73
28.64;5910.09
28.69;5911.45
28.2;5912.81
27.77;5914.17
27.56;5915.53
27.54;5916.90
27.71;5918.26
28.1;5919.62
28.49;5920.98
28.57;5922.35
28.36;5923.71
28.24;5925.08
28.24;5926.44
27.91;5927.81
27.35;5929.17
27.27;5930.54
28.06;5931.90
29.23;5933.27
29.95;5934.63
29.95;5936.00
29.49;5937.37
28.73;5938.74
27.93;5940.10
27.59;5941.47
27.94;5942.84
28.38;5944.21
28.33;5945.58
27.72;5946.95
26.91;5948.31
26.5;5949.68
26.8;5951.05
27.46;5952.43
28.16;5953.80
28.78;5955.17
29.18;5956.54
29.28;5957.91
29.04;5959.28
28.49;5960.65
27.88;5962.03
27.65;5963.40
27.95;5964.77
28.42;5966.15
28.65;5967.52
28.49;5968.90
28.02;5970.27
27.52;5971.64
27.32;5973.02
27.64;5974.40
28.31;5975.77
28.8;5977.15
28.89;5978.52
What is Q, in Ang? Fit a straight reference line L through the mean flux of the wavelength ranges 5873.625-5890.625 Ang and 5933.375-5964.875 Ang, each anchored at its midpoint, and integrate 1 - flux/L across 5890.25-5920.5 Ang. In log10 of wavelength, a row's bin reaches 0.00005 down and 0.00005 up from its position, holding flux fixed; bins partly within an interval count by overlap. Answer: 2.7 Ang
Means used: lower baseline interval 31.6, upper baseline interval 28.3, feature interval 27.8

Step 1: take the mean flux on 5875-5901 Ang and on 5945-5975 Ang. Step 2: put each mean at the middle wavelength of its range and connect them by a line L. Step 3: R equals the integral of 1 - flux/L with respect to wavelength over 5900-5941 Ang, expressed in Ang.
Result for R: 1.1 Ang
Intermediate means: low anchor 29.8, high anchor 28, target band 28.2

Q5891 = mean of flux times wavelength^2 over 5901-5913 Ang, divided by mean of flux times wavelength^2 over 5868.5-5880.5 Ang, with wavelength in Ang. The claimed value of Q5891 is 0.8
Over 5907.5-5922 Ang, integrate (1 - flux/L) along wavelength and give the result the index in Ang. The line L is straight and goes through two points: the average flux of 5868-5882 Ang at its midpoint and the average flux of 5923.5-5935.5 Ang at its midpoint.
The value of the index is 0.7 Ang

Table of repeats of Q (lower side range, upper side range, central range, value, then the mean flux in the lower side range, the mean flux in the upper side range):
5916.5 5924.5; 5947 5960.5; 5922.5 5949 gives -0.19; 28.2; 28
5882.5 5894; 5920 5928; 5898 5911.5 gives 0.18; 28.2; 28.3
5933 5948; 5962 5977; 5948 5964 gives 0.14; 28.6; 28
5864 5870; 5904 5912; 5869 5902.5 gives -1.66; 29.4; 28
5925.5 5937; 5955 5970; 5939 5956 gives 0.46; 28.5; 28.5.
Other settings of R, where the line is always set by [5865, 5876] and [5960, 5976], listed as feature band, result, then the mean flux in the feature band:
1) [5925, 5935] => 0.4 Ang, 28.3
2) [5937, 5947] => 0.3 Ang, 28.3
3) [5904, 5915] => 0.9 Ang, 28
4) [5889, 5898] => 1.1 Ang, 27.3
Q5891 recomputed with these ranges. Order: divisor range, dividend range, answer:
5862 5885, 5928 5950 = 0.91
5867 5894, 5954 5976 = 0.94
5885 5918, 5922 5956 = 1.03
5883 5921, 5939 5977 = 1.02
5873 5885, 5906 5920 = 0.84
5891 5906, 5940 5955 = 1.01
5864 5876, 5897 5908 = 0.89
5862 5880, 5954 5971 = 0.92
